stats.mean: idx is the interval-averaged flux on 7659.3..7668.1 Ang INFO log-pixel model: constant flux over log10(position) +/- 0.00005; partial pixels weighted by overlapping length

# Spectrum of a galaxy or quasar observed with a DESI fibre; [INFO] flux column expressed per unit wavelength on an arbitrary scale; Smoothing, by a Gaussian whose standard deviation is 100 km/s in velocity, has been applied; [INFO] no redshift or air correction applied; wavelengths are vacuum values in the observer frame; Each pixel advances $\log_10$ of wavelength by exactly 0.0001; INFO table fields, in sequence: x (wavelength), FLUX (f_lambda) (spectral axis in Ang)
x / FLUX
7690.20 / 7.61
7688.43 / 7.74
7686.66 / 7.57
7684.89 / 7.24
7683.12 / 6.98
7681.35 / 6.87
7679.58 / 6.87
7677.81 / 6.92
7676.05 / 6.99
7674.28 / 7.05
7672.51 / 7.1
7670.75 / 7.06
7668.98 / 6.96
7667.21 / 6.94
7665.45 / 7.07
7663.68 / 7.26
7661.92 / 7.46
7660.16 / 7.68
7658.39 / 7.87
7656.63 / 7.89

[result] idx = 7.28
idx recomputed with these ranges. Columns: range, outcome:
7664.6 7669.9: 6.99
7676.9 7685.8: 6.98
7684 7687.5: 7.4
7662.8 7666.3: 7.16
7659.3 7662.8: 7.58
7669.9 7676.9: 7.05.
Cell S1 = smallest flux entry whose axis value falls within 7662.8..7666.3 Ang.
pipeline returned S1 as 7.07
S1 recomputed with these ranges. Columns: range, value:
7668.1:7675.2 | 6.96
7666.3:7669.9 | 6.94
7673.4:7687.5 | 6.87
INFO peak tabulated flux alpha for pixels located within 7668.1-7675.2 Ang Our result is 7.1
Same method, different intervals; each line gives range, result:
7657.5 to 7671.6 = 7.87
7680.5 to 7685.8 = 7.24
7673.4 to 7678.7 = 7.05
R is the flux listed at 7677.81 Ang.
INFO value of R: 6.92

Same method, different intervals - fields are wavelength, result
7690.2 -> 7.61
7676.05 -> 6.99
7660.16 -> 7.68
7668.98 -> 6.96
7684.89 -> 7.24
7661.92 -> 7.46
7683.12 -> 6.98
